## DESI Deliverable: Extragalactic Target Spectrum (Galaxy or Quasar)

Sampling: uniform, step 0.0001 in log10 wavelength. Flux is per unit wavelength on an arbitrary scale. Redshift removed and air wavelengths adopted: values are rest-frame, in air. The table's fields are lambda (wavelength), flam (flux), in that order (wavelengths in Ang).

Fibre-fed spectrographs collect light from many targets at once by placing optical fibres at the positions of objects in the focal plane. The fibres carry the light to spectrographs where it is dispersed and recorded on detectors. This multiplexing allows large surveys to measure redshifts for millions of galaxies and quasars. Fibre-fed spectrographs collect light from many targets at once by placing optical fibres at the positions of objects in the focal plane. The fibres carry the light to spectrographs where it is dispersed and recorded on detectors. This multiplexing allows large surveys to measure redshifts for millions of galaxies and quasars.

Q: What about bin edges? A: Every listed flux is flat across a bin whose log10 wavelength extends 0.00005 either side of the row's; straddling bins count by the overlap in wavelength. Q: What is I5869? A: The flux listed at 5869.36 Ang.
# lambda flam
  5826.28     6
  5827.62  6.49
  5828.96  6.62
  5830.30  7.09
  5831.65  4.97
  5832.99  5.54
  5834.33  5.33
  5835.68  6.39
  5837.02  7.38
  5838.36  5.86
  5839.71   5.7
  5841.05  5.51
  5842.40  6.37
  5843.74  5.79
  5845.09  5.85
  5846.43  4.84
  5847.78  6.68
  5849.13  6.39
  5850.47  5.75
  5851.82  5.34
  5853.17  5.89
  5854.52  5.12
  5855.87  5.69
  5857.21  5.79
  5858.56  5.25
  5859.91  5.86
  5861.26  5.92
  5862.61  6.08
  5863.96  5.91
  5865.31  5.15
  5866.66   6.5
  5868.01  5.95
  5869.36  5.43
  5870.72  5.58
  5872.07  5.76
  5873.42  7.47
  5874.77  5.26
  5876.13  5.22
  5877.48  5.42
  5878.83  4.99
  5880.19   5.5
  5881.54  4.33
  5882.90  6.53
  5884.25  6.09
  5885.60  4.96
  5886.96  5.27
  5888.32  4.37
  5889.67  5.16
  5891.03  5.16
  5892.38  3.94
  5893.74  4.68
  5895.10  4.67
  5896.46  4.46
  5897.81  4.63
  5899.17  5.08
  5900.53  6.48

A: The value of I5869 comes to 5.43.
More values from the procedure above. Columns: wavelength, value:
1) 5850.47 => 5.75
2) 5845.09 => 5.85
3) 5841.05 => 5.51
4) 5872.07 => 5.76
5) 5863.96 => 5.91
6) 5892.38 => 3.94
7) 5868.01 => 5.95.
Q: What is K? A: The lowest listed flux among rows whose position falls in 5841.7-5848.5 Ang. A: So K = 4.84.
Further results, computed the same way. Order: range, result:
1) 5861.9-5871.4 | 5.15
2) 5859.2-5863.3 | 5.86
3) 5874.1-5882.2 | 4.33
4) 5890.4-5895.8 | 3.94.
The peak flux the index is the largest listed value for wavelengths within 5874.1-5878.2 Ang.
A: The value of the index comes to 5.42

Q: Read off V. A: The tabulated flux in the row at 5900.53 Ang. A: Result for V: 6.48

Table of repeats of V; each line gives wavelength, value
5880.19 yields 5.5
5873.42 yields 7.47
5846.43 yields 4.84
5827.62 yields 6.49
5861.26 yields 5.92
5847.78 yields 6.68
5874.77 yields 5.26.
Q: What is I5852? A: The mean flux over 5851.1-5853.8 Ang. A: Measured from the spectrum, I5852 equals 5.6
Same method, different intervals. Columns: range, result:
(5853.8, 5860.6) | 5.55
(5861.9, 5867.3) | 5.91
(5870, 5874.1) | 6.26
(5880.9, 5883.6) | 5.45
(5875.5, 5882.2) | 5.1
